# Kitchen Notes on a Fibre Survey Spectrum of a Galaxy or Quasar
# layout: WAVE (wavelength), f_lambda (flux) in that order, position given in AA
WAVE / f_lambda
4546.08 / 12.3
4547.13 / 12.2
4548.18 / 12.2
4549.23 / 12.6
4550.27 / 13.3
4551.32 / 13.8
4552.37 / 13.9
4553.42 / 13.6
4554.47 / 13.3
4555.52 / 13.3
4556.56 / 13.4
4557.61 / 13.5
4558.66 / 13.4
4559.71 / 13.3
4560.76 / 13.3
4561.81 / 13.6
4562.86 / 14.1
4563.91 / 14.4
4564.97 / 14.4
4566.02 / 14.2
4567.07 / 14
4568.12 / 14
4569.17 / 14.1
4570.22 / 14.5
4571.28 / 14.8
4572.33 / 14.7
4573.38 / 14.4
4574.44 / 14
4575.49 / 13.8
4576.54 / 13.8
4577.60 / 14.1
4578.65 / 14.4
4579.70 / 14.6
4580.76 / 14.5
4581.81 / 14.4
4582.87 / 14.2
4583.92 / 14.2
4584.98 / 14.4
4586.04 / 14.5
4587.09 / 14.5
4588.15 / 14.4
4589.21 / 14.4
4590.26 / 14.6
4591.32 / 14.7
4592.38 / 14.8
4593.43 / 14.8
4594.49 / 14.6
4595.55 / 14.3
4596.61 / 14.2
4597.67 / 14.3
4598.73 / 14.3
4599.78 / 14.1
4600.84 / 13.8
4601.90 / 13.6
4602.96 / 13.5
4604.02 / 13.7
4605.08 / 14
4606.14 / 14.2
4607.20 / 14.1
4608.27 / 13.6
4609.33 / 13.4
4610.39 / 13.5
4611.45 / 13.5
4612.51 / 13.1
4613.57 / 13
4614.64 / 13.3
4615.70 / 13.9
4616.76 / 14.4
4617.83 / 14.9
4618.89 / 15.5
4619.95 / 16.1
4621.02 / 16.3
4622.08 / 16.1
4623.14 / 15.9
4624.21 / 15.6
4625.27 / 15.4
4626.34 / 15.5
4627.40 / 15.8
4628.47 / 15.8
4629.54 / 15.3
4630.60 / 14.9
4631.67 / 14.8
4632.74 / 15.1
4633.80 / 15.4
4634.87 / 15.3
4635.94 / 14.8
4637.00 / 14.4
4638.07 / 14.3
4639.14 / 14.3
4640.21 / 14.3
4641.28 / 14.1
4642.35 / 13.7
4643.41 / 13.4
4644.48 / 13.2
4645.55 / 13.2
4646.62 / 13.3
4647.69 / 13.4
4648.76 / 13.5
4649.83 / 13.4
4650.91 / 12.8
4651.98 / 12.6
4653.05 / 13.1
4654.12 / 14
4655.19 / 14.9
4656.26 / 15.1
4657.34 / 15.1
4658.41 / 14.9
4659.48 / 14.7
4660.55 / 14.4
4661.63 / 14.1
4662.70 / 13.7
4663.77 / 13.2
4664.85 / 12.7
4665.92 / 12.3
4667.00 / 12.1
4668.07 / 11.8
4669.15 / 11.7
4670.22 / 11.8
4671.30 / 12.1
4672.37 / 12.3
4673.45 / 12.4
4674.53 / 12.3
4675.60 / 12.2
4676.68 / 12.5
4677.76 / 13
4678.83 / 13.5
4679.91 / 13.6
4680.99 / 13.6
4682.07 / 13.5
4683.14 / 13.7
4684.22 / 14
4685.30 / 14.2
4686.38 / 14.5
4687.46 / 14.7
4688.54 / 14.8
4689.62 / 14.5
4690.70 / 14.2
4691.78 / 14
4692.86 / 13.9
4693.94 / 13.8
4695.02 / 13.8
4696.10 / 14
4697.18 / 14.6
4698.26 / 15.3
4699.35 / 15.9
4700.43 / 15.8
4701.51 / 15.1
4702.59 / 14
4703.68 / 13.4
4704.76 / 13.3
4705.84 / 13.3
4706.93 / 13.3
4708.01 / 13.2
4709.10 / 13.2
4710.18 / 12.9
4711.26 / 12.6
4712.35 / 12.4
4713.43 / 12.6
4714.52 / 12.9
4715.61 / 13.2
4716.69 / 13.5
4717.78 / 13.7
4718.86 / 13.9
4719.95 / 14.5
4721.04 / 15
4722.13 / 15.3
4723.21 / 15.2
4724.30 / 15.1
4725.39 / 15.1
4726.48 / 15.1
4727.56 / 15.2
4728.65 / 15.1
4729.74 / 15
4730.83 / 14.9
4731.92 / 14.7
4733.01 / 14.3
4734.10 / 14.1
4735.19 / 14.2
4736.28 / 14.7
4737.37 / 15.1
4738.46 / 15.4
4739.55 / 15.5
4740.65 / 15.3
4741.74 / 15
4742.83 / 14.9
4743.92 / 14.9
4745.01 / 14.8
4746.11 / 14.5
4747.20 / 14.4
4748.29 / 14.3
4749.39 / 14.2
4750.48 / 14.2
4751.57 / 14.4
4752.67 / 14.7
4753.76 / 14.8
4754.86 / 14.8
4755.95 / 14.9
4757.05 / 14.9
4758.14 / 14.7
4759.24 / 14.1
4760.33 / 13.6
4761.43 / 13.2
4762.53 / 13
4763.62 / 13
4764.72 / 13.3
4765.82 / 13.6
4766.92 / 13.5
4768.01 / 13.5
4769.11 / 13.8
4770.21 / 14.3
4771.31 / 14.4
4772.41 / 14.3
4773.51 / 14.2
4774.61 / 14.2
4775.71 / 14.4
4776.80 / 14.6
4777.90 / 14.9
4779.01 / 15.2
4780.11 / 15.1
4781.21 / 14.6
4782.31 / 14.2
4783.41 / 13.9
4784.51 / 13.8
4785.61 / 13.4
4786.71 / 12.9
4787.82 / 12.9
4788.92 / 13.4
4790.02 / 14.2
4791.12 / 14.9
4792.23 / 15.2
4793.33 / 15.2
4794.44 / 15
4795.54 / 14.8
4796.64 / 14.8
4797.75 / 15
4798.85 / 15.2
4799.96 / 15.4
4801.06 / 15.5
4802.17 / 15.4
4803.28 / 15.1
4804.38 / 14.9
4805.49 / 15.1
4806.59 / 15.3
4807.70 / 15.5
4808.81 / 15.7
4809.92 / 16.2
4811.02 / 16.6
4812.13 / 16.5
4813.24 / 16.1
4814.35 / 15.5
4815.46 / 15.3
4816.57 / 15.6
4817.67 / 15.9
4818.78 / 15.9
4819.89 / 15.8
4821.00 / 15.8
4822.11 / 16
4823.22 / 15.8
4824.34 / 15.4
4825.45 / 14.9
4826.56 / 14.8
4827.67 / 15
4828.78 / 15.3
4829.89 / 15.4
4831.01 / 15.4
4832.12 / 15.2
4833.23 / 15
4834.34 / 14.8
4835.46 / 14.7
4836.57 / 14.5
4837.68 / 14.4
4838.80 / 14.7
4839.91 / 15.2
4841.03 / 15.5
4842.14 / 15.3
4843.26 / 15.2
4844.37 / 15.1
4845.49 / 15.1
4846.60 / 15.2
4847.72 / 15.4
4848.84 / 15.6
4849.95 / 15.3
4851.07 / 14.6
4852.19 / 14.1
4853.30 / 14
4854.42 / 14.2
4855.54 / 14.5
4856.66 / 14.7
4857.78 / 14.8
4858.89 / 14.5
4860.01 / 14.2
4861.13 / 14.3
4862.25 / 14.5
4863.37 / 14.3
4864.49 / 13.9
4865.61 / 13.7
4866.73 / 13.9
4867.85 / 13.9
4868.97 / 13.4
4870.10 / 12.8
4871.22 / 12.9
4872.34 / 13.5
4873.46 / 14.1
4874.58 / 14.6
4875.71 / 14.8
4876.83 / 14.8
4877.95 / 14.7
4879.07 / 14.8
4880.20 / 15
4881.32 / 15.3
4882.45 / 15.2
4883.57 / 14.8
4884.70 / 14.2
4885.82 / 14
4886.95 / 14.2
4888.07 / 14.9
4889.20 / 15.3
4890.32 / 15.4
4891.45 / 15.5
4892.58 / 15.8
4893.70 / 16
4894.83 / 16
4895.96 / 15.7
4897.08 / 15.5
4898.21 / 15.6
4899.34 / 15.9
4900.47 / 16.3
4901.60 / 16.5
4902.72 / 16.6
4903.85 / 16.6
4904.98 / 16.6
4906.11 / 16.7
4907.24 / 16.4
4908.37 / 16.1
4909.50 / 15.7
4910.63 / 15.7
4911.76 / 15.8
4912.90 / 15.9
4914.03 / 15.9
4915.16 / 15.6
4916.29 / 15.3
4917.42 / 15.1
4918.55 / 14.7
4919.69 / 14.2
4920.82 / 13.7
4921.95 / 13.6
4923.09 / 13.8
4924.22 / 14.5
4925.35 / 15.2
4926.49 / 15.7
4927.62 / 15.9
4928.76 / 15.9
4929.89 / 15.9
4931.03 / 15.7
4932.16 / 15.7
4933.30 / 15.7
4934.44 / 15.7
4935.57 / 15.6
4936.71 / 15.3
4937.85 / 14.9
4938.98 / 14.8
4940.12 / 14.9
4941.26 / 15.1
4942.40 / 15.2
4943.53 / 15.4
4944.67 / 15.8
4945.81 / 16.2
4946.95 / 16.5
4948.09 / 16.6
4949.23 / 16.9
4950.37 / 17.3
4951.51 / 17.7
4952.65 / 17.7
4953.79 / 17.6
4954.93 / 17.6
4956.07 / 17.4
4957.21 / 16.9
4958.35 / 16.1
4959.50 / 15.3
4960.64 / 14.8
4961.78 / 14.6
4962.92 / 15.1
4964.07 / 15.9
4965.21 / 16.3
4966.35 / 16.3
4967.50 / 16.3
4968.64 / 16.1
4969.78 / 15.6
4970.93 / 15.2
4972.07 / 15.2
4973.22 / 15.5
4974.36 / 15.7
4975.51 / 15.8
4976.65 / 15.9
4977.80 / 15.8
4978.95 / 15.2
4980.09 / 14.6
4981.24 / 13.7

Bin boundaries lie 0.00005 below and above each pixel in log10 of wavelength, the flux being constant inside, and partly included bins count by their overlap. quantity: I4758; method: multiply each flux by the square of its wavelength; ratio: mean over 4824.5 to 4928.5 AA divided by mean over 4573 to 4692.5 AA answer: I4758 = 1.18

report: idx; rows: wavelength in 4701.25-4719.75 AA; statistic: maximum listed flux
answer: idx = 15.1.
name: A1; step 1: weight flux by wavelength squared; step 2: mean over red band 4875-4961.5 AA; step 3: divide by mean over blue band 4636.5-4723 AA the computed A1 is 1.26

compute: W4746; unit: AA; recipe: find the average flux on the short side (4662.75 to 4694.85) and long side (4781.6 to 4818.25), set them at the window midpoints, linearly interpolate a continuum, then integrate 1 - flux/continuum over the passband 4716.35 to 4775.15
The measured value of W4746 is -1.1 AA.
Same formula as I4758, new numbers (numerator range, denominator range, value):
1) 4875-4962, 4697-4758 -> 1.17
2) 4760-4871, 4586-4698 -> 1.13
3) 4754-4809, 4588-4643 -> 1.06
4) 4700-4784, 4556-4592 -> 1.08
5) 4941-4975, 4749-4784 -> 1.23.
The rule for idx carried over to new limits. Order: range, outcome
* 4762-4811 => 16.2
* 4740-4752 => 15.3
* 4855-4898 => 16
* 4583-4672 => 16.3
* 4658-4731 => 15.9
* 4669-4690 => 14.8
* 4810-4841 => 16.6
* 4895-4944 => 16.7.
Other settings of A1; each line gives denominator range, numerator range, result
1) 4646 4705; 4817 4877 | 1.16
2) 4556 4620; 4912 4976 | 1.29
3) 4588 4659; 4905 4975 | 1.25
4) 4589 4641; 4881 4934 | 1.20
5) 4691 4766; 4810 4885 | 1.10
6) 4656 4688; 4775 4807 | 1.16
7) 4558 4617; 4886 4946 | 1.26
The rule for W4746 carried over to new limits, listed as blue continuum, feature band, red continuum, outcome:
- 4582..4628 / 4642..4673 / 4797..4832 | 2.93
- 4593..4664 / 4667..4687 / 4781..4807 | 2.06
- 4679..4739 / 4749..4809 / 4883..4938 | 0.91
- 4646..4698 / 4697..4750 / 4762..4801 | -1.92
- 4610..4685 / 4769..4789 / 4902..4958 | 0.89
